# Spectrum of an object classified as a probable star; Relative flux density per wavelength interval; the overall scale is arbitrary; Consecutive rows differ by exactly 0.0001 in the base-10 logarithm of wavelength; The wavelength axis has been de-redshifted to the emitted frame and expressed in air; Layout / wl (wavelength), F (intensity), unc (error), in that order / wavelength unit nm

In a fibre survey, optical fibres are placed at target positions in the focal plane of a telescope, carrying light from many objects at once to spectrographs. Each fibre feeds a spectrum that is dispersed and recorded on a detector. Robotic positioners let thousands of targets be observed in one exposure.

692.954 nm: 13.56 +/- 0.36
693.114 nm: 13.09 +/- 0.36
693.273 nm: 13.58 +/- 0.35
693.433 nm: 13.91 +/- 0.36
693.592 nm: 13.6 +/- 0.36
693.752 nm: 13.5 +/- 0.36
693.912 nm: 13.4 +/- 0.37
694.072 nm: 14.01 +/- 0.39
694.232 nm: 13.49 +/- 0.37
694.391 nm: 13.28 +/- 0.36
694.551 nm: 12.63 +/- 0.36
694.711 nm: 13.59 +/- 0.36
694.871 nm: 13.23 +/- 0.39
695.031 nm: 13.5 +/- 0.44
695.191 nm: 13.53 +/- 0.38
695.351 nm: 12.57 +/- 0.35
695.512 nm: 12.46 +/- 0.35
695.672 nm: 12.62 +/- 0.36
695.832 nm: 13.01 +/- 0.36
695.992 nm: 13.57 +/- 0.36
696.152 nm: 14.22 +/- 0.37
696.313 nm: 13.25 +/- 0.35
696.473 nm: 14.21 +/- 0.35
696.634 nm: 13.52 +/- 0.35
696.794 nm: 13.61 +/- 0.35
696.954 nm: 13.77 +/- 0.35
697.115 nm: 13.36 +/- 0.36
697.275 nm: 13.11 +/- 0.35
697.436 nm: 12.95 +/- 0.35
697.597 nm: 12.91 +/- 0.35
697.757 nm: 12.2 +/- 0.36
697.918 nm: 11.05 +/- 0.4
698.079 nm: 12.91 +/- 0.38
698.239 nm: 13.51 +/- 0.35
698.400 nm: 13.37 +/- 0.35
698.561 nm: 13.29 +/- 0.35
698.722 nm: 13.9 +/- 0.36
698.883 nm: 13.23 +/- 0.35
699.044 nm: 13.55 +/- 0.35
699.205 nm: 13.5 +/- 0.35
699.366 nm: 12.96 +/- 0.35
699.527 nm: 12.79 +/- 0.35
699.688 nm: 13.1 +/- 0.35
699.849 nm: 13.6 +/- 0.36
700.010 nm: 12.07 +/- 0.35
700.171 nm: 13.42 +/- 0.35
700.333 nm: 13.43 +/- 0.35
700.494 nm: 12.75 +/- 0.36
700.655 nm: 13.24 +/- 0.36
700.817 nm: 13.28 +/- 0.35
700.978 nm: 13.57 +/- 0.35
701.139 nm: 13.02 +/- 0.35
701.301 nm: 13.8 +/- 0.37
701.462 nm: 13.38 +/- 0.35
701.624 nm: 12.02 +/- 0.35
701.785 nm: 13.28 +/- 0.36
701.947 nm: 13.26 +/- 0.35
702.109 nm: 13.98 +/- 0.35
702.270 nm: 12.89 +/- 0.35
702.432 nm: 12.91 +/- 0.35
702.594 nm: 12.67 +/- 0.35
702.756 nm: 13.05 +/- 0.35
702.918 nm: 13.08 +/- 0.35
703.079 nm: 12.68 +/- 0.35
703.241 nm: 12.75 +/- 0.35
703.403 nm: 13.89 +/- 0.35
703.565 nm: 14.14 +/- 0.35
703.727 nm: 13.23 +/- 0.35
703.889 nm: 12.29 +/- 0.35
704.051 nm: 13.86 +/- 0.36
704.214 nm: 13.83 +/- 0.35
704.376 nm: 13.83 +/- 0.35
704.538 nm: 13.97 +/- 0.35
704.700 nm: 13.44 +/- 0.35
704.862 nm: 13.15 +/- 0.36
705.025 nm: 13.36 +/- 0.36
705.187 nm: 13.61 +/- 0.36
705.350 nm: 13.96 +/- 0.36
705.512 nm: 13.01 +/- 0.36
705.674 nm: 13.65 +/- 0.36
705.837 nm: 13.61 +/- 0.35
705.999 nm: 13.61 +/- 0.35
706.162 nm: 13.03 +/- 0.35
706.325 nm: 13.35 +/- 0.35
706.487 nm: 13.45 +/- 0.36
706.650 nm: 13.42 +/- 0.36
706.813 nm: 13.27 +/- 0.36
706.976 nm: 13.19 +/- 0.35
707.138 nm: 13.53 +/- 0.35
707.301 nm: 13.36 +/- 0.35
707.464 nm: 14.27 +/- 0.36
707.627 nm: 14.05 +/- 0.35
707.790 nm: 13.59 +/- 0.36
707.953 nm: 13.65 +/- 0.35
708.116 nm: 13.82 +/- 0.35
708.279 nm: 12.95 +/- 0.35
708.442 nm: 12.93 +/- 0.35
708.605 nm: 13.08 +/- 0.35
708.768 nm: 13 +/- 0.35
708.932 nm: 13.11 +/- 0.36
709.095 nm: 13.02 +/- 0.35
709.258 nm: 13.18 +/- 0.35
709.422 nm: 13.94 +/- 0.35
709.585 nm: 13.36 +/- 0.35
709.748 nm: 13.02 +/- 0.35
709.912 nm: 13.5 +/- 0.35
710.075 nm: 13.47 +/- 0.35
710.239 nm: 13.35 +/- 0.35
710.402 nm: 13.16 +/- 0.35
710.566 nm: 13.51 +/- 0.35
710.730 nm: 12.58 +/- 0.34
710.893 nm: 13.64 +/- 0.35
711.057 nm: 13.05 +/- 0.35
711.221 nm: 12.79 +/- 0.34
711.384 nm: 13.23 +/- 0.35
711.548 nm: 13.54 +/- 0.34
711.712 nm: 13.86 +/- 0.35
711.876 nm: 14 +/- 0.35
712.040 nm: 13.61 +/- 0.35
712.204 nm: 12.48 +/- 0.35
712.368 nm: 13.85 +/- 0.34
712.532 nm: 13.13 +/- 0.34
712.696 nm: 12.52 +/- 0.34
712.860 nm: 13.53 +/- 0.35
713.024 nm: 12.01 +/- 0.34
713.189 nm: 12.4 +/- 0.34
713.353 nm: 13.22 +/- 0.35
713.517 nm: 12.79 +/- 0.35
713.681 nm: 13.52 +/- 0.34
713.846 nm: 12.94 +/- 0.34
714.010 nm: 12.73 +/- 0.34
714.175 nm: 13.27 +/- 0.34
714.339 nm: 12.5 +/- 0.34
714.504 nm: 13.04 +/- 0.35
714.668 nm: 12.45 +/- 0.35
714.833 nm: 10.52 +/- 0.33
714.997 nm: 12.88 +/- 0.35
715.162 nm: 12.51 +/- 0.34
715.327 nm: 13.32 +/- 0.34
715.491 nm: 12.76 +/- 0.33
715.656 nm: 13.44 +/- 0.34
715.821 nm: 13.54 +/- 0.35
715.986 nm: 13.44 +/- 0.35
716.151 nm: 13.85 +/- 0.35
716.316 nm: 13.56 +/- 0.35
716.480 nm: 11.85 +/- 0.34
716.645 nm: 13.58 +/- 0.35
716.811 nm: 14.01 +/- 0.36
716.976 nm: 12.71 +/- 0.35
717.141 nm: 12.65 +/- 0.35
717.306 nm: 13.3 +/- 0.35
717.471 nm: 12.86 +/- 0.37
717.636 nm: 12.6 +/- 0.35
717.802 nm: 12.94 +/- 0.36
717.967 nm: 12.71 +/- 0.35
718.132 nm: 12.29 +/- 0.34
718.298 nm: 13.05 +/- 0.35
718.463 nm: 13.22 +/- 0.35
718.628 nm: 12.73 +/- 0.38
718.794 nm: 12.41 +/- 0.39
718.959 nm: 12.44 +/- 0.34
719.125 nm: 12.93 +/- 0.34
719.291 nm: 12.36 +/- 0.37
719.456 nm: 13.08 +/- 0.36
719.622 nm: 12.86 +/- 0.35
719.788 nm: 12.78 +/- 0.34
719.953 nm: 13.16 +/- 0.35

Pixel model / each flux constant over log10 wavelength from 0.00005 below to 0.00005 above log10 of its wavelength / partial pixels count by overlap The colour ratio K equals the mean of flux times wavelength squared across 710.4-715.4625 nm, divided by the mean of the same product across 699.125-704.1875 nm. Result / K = 1.0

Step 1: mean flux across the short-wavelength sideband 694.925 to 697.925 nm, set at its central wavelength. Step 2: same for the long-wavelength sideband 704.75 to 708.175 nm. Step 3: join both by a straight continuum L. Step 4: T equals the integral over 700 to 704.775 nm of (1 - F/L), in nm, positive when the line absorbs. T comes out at 0.05 nm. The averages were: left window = 13.2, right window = 13.5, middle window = 13.3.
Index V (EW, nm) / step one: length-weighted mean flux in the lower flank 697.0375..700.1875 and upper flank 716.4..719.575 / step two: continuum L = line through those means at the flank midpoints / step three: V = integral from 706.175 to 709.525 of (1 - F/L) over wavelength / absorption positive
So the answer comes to -0.12 nm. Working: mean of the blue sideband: 13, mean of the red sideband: 12.8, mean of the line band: 13.4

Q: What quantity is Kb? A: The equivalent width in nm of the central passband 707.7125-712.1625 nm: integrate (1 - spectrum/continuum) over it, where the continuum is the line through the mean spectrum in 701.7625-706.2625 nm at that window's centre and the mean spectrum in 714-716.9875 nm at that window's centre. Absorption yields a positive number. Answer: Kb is -0.06 nm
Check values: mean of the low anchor 13.4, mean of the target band 13.3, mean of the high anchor 13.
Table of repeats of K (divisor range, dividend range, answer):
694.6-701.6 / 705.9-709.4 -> 1.04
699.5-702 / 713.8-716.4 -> 1.02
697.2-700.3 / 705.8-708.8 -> 1.06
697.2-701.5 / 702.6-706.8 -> 1.04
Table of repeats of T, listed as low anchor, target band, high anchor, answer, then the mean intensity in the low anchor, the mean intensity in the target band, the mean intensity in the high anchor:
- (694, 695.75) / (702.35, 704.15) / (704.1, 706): 0.049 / 13.2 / 13.1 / 13.6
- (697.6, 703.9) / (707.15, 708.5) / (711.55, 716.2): -0.055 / 13.1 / 13.6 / 13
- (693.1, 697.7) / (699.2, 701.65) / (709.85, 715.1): 0.024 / 13.4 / 13.1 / 13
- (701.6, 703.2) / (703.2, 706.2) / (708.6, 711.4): -0.097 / 13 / 13.5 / 13.2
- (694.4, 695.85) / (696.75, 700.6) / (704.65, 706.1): 0.026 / 13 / 13.1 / 13.5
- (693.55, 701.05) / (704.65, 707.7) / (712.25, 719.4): -0.099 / 13.2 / 13.5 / 12.9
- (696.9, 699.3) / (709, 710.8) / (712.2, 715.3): -0.061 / 13.1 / 13.3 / 12.8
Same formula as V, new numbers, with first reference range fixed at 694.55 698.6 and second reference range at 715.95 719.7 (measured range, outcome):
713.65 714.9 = 0.034 nm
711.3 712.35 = -0.039 nm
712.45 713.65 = 0.014 nm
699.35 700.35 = 0.007 nm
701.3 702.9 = 0.001 nm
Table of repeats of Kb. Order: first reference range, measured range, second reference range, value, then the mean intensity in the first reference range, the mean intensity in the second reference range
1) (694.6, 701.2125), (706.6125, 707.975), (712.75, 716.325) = -0.06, 13.2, 12.9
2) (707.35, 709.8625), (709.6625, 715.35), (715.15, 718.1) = 0.10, 13.4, 13.1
